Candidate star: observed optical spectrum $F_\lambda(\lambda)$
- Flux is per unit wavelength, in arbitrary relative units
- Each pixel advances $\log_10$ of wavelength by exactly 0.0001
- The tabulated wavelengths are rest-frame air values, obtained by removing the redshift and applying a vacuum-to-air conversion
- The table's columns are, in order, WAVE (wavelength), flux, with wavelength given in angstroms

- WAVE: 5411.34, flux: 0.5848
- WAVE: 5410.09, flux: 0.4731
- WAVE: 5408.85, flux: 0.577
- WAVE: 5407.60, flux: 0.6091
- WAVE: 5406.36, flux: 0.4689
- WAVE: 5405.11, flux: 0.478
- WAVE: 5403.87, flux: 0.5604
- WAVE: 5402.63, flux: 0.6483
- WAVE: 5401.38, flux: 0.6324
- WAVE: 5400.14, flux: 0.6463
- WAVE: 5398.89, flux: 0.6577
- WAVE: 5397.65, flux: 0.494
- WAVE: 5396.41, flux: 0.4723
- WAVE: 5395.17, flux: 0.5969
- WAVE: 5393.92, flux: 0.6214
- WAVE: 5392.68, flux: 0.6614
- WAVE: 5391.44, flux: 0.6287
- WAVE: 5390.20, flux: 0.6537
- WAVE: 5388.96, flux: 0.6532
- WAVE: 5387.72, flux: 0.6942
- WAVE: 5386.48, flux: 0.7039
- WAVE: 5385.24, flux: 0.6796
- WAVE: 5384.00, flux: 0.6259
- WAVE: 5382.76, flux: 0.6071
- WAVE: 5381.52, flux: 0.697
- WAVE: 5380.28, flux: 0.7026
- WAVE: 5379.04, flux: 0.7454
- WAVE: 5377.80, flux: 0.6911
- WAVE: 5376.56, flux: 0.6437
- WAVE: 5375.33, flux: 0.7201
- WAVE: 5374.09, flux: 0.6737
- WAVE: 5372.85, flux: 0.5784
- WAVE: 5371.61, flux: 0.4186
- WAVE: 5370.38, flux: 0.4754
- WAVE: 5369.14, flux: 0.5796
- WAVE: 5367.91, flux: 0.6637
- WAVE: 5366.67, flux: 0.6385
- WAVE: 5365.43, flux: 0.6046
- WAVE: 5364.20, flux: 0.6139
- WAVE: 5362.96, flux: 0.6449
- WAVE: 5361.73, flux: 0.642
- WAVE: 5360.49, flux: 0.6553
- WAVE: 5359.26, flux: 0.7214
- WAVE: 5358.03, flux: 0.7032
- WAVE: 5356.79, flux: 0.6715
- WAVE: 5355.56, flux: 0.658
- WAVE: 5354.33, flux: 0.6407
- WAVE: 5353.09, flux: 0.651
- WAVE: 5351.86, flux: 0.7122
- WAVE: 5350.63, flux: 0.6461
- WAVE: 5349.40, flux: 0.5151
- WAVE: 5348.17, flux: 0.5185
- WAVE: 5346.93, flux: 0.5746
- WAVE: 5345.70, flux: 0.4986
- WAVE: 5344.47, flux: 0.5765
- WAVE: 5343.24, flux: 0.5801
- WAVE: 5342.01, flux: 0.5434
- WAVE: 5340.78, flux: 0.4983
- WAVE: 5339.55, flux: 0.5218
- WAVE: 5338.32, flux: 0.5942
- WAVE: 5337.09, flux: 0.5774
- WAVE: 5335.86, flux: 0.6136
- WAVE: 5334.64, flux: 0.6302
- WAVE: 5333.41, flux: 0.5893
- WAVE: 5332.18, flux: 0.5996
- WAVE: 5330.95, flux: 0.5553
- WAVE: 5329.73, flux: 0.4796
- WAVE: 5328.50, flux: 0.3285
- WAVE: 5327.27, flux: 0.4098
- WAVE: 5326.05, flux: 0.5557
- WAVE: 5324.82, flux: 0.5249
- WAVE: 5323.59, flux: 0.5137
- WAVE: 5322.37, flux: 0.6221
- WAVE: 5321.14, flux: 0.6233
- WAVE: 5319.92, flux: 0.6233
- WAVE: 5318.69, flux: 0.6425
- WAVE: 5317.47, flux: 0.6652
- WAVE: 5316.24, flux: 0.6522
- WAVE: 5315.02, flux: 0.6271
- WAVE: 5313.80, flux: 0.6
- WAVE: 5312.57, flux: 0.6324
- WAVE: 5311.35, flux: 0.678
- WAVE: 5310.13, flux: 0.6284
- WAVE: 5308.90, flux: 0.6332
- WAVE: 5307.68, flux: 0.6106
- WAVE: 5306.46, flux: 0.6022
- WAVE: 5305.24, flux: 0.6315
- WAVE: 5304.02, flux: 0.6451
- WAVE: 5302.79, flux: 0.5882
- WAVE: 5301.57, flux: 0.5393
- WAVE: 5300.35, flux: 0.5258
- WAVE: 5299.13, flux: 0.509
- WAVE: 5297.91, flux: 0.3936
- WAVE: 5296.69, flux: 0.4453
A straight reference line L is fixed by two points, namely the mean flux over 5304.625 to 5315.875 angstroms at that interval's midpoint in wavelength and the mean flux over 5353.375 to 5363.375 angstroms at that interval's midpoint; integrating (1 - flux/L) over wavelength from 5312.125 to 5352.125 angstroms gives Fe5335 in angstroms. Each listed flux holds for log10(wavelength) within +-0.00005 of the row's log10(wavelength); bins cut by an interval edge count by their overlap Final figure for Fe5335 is 4.7 angstroms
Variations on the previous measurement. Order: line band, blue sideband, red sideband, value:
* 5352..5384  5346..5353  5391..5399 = -2.83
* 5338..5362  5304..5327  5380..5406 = 0.43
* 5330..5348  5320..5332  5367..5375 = -0.99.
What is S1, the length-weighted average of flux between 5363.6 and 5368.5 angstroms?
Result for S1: 0.63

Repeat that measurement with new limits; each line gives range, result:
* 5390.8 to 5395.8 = 0.627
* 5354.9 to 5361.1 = 0.682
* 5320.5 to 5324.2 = 0.588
